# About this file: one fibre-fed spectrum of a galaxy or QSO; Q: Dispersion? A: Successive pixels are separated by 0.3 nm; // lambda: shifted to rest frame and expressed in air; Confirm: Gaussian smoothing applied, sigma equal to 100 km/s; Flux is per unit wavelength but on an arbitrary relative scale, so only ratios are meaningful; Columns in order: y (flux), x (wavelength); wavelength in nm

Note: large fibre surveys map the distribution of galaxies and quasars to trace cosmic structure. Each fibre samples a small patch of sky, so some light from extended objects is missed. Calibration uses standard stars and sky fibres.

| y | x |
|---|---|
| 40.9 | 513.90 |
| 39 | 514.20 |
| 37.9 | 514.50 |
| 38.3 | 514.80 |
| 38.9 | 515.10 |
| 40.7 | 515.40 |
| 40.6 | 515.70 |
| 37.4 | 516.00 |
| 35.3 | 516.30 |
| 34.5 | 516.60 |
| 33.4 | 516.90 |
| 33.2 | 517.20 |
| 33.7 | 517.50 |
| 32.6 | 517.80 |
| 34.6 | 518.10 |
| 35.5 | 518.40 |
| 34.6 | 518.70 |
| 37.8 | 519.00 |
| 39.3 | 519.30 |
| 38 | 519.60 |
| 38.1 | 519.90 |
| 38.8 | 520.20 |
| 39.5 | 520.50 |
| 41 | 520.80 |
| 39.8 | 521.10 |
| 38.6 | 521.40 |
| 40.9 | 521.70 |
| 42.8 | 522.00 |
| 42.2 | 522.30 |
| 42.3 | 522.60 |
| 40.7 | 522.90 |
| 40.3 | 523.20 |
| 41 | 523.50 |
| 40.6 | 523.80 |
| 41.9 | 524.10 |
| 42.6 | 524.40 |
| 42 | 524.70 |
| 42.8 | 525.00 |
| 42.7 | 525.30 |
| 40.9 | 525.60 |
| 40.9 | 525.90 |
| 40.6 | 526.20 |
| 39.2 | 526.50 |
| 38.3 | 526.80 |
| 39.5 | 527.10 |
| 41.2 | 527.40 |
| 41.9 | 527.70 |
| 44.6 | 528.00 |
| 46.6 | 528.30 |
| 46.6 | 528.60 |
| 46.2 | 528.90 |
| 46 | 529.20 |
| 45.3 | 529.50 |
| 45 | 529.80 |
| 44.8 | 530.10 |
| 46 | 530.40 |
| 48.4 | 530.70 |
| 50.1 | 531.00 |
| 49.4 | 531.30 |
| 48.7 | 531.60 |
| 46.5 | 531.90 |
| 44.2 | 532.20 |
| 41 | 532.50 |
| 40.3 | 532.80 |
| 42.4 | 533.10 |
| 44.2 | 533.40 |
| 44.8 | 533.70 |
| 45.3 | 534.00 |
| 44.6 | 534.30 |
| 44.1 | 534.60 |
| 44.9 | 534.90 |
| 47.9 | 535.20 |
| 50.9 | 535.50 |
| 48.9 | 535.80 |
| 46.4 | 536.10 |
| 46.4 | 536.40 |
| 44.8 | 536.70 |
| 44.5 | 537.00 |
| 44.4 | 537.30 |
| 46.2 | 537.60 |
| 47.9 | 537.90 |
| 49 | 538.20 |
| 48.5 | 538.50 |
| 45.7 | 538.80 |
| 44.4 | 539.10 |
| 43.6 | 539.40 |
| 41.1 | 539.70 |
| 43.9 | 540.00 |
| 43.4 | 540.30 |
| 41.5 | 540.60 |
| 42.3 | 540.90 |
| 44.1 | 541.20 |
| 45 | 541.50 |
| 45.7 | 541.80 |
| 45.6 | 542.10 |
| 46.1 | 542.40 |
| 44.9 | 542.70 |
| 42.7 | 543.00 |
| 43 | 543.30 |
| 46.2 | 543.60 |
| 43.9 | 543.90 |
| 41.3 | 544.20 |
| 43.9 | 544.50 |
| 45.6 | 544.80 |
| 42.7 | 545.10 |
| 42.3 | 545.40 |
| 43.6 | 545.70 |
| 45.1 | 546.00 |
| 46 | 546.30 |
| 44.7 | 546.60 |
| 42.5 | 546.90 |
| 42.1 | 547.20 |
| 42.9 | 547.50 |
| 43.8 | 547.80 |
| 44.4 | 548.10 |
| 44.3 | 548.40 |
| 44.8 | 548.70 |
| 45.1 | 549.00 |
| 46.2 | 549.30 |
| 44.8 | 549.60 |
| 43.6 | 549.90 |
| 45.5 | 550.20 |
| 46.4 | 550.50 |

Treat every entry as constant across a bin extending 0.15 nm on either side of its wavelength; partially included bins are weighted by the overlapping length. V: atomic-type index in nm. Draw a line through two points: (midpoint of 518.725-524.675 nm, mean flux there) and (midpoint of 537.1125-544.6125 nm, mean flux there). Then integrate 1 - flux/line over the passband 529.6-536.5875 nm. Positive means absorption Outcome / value -0.50 nm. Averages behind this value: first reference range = 40.2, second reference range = 44.6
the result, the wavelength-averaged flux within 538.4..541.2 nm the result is 43.8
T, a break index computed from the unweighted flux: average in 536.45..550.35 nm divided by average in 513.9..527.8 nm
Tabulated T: 1.14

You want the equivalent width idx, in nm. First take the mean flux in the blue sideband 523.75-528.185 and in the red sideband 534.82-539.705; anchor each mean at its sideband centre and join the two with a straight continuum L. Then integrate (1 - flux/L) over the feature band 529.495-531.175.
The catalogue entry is -0.13 nm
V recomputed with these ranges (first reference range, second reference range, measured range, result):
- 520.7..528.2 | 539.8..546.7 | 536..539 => -0.220 nm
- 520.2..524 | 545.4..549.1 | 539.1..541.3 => 0.009 nm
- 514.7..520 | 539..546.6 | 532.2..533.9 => -0.071 nm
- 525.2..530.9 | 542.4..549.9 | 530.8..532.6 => -0.135 nm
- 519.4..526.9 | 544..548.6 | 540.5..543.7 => -0.085 nm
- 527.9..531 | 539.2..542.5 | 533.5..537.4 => -0.092 nm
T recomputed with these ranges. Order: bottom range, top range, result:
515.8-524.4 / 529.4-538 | 1.20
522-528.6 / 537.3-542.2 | 1.08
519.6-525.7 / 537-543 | 1.10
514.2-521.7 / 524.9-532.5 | 1.19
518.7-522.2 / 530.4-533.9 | 1.16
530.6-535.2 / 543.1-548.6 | 0.97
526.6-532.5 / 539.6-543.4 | 0.97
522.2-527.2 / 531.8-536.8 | 1.10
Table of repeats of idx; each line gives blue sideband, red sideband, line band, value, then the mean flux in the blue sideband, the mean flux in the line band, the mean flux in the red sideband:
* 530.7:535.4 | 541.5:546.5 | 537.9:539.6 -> -0.05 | 45.4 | 46.2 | 44.3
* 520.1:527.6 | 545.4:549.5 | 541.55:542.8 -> -0.06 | 40.9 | 45.6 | 44.2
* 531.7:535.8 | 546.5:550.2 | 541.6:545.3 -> 0.01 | 44.9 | 44.3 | 44.1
